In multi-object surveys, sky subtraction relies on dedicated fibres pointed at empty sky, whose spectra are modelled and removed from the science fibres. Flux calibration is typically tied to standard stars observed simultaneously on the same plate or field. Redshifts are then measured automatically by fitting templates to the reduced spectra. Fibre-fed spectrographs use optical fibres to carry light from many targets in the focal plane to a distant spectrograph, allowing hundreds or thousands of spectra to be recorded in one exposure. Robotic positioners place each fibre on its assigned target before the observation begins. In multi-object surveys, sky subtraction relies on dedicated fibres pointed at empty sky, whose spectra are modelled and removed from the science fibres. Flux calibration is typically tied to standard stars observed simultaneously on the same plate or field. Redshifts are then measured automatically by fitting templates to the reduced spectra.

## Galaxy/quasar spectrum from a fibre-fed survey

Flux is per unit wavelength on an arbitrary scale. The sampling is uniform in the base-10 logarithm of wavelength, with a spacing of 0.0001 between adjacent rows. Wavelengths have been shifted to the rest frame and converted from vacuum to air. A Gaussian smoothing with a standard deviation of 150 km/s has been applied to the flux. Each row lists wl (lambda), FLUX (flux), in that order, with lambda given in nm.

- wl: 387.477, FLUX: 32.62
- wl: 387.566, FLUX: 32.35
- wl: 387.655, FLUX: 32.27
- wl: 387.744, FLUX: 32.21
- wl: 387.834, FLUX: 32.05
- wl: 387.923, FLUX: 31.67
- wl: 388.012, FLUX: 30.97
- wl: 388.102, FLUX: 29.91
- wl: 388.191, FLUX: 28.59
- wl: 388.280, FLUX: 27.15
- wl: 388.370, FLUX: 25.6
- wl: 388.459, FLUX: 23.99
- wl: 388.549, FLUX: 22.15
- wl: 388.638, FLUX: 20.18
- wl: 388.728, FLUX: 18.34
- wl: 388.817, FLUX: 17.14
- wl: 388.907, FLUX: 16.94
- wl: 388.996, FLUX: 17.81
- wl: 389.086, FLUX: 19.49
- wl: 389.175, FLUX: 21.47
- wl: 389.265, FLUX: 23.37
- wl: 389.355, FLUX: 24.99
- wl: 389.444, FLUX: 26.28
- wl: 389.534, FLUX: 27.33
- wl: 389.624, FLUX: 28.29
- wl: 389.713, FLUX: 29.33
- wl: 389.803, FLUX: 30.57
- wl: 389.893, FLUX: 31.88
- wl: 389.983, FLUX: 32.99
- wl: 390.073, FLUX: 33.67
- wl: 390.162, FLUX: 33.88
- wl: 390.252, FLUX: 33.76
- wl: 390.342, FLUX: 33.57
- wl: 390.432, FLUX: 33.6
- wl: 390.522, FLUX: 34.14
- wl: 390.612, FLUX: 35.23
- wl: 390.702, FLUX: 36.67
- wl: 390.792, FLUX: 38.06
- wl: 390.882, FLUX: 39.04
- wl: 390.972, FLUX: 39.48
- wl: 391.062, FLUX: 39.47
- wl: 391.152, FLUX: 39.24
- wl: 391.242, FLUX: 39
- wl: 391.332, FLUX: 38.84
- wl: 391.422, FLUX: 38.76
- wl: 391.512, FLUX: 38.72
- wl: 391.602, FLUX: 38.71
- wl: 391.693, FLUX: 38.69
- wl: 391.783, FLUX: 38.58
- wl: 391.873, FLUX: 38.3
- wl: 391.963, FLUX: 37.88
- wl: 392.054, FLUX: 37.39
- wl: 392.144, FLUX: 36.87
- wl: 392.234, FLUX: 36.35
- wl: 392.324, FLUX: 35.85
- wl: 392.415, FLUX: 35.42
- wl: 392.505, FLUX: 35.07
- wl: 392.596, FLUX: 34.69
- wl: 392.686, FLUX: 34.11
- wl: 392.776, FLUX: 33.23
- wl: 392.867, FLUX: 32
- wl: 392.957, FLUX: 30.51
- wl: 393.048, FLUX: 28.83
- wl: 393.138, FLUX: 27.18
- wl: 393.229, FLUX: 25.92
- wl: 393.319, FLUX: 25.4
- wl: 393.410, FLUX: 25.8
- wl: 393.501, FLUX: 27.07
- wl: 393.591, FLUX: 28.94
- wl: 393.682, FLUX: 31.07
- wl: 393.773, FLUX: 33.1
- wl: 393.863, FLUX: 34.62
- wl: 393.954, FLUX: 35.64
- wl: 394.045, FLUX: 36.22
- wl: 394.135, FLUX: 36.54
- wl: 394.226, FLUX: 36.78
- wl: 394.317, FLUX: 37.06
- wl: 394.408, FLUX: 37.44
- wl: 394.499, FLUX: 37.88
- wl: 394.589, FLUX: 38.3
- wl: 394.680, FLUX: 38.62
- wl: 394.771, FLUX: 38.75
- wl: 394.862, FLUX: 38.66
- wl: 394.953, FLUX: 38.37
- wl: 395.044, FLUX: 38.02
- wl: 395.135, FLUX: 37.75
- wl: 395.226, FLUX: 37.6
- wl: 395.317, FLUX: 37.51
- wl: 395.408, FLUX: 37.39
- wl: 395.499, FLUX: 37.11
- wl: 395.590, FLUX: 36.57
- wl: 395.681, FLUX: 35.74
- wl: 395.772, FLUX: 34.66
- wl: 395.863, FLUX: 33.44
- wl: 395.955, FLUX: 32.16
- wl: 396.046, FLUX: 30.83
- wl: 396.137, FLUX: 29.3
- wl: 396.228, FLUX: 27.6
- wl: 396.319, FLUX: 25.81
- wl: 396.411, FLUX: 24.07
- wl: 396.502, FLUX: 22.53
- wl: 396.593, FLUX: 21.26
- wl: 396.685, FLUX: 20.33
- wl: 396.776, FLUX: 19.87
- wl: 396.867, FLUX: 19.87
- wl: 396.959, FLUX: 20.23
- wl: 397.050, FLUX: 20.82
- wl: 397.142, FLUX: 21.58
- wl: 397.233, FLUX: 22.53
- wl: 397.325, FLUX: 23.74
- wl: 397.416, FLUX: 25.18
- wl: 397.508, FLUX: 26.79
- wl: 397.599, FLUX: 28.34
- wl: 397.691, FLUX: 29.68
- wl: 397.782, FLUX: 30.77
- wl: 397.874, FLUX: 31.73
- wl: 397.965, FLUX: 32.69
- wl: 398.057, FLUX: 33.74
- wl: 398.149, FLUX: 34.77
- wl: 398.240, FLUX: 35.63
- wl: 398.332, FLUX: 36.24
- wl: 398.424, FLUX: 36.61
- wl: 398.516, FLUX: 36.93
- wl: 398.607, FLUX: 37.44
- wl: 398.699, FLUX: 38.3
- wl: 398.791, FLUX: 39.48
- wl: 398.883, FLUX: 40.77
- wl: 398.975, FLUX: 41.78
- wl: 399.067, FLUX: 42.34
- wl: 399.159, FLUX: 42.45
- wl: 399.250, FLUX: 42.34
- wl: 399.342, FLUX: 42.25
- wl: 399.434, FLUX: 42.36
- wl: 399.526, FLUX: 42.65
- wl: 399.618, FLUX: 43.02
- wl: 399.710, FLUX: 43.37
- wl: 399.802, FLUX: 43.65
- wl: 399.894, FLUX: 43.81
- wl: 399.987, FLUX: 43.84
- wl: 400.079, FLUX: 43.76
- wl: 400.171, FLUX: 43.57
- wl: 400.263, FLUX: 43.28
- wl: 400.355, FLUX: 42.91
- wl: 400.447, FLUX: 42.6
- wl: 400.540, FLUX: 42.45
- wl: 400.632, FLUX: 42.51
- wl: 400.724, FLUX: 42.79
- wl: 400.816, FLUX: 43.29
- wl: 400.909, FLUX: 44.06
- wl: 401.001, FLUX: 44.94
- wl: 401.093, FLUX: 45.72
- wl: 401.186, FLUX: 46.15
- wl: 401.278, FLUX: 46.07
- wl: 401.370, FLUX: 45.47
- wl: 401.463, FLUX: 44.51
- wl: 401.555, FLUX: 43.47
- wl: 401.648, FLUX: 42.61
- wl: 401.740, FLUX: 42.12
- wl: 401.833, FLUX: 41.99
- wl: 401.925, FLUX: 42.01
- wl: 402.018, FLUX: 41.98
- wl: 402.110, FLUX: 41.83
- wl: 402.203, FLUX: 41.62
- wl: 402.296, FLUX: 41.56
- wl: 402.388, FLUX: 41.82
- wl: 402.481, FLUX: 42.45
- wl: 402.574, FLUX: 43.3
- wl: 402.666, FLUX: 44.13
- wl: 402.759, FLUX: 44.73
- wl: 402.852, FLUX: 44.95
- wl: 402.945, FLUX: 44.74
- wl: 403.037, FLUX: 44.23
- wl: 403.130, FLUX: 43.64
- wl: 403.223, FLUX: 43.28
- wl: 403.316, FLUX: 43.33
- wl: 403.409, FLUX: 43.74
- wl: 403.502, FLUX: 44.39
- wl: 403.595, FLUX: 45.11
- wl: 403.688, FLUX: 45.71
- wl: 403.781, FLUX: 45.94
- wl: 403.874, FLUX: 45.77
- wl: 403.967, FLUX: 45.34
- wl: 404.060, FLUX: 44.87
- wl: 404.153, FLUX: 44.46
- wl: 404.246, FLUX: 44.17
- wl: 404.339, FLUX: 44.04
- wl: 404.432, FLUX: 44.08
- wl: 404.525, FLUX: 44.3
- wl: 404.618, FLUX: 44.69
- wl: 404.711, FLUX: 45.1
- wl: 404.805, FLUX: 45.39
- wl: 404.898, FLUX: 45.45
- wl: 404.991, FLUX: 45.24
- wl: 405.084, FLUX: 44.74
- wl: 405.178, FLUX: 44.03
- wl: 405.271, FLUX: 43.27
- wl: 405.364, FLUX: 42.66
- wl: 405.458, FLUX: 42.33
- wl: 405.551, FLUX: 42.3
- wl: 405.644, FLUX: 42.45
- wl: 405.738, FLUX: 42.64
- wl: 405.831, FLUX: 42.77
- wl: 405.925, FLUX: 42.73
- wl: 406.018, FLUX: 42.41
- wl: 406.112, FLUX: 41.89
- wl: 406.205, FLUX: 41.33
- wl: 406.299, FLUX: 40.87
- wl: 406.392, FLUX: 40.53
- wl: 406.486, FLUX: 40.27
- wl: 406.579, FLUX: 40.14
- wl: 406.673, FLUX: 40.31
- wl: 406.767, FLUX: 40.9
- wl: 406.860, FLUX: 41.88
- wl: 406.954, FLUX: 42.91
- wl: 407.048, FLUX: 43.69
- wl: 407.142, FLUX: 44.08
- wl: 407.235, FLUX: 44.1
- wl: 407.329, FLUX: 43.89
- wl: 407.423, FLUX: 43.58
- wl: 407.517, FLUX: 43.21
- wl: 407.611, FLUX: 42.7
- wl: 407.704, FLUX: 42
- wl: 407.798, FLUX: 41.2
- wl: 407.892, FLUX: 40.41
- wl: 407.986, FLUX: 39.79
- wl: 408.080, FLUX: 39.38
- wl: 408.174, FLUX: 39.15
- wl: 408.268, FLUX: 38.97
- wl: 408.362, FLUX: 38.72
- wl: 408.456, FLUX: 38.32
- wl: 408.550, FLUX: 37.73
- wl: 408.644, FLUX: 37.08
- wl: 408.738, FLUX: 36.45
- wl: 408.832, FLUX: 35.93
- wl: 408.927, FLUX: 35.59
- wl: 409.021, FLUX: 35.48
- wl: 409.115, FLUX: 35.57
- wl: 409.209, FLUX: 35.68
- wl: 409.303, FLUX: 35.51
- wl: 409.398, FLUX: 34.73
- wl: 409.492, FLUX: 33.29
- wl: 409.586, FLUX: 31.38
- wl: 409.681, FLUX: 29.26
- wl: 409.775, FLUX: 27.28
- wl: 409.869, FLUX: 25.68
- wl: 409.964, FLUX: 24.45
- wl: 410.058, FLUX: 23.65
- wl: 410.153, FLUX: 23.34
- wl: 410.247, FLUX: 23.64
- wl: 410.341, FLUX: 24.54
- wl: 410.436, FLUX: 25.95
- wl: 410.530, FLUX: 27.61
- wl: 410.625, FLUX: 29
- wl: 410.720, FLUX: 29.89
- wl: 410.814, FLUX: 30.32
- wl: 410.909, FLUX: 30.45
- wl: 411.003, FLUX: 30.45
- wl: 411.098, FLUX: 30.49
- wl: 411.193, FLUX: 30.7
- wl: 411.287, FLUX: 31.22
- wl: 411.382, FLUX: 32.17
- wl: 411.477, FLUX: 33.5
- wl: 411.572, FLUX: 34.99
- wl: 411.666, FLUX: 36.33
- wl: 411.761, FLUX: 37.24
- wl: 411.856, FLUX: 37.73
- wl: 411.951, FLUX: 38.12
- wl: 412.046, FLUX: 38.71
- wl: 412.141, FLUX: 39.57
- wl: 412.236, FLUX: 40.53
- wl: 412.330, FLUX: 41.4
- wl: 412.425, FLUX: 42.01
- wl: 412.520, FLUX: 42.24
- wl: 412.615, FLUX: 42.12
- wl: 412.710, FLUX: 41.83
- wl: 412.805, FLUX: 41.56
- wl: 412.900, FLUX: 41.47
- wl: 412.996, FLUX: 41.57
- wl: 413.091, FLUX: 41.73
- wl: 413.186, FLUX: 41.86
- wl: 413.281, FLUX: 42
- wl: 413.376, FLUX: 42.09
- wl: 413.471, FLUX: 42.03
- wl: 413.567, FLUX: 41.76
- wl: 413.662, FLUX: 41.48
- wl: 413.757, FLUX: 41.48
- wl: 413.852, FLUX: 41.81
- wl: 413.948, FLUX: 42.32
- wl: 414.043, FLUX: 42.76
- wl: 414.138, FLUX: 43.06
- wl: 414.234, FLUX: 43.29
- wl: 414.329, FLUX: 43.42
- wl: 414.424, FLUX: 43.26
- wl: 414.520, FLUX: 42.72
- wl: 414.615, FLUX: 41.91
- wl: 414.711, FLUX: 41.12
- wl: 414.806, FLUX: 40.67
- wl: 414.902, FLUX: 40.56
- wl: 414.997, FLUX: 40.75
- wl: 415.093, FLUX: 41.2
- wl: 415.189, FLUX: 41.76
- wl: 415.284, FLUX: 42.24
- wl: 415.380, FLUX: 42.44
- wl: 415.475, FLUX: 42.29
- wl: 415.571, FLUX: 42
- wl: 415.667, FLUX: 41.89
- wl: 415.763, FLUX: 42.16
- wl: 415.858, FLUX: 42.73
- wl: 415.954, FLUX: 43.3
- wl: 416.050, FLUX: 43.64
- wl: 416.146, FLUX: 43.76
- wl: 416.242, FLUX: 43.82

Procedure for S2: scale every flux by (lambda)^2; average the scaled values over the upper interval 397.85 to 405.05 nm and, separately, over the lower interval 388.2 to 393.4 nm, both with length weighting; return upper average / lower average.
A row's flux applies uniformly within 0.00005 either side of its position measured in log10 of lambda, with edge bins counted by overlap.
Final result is 1.43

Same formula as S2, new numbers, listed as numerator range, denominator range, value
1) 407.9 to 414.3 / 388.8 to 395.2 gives 1.19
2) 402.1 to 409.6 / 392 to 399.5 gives 1.33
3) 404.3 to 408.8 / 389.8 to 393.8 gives 1.31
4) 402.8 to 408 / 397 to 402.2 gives 1.14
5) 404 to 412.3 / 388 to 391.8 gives 1.35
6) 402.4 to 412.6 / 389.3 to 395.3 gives 1.21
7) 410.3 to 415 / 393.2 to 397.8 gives 1.35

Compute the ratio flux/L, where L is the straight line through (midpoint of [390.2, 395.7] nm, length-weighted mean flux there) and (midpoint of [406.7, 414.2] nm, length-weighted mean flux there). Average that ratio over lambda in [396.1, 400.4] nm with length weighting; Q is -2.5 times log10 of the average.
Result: 0.071 mag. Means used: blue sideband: 35.5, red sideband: 37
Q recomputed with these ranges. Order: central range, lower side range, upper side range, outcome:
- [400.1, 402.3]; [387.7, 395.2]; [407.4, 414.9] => -0.24 mag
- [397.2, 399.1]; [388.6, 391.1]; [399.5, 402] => 0.20 mag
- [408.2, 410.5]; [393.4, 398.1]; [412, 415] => 0.22 mag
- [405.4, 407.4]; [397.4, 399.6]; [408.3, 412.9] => -0.21 mag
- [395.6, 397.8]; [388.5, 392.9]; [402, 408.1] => 0.36 mag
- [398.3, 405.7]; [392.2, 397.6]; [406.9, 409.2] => -0.20 mag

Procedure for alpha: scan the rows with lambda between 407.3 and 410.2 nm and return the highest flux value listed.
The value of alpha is 43.89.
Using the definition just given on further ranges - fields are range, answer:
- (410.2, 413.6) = 42.24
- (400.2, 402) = 46.15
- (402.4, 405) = 45.94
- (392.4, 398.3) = 38.75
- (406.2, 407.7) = 44.1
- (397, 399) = 41.78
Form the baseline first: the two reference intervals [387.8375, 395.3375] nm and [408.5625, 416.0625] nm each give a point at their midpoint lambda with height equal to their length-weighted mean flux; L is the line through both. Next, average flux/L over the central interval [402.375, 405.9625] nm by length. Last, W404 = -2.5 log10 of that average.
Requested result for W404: -0.24 mag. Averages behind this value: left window 32.5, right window 37.2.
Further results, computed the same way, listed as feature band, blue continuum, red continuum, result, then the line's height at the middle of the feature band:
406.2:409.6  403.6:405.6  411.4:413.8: 0.09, 42.7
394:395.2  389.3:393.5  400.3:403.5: -0.03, 36.8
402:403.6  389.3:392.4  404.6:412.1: -0.18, 36.6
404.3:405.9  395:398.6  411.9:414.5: -0.22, 35.9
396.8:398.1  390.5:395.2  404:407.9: 0.41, 38.1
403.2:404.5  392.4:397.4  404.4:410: -0.19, 37.5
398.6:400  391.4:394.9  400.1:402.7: -0.02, 41.1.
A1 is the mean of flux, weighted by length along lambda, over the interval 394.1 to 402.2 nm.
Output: 36.6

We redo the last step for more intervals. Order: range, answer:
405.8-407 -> 41.4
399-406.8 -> 43.4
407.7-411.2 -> 32.8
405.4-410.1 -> 38.5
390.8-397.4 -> 32.9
